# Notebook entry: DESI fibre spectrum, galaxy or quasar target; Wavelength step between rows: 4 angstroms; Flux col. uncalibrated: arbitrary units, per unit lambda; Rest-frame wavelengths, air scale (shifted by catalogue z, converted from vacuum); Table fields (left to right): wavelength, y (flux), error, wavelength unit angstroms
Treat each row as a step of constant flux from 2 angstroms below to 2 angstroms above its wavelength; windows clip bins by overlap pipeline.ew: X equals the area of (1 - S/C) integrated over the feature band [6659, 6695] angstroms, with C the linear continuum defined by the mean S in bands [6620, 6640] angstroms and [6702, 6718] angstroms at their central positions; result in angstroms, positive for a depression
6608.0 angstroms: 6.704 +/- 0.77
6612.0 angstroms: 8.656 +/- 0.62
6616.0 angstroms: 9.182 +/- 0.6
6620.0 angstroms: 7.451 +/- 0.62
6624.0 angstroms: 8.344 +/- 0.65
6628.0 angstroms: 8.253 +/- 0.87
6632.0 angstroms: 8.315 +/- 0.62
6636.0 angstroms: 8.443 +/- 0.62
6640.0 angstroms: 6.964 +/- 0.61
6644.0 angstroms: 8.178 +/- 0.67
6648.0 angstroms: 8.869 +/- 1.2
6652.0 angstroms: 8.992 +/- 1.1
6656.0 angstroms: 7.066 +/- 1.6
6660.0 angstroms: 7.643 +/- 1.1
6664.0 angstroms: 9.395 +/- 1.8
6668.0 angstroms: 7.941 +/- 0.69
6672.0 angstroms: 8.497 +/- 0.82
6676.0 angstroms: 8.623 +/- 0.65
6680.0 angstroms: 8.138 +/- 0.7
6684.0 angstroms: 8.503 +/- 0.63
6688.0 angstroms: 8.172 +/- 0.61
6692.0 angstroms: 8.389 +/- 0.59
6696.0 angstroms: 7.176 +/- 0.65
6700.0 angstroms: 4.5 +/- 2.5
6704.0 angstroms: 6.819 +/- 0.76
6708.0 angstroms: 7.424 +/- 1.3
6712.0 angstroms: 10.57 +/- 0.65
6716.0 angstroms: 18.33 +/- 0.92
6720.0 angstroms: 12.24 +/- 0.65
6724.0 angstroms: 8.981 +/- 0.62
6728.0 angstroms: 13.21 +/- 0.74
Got 4.9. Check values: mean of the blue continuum 8.11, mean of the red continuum 10.8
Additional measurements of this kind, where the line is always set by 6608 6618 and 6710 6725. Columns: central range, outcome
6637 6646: 1.8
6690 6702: 5.2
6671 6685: 3.4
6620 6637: 1.6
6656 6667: 2.4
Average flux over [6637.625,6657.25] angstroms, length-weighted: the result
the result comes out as 8.06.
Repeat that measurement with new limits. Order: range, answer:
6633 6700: 8.08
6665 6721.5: 8.93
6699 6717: 9.32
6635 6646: 7.81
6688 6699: 7.55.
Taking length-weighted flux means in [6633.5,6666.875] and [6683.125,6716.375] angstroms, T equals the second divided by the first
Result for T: 1.0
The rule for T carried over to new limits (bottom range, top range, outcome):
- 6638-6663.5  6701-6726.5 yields 1.31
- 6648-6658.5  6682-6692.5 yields 1.02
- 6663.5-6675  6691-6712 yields 0.84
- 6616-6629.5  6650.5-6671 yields 1.00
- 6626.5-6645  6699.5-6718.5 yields 1.25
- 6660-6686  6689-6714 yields 0.89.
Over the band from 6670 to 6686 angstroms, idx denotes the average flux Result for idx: 8.44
